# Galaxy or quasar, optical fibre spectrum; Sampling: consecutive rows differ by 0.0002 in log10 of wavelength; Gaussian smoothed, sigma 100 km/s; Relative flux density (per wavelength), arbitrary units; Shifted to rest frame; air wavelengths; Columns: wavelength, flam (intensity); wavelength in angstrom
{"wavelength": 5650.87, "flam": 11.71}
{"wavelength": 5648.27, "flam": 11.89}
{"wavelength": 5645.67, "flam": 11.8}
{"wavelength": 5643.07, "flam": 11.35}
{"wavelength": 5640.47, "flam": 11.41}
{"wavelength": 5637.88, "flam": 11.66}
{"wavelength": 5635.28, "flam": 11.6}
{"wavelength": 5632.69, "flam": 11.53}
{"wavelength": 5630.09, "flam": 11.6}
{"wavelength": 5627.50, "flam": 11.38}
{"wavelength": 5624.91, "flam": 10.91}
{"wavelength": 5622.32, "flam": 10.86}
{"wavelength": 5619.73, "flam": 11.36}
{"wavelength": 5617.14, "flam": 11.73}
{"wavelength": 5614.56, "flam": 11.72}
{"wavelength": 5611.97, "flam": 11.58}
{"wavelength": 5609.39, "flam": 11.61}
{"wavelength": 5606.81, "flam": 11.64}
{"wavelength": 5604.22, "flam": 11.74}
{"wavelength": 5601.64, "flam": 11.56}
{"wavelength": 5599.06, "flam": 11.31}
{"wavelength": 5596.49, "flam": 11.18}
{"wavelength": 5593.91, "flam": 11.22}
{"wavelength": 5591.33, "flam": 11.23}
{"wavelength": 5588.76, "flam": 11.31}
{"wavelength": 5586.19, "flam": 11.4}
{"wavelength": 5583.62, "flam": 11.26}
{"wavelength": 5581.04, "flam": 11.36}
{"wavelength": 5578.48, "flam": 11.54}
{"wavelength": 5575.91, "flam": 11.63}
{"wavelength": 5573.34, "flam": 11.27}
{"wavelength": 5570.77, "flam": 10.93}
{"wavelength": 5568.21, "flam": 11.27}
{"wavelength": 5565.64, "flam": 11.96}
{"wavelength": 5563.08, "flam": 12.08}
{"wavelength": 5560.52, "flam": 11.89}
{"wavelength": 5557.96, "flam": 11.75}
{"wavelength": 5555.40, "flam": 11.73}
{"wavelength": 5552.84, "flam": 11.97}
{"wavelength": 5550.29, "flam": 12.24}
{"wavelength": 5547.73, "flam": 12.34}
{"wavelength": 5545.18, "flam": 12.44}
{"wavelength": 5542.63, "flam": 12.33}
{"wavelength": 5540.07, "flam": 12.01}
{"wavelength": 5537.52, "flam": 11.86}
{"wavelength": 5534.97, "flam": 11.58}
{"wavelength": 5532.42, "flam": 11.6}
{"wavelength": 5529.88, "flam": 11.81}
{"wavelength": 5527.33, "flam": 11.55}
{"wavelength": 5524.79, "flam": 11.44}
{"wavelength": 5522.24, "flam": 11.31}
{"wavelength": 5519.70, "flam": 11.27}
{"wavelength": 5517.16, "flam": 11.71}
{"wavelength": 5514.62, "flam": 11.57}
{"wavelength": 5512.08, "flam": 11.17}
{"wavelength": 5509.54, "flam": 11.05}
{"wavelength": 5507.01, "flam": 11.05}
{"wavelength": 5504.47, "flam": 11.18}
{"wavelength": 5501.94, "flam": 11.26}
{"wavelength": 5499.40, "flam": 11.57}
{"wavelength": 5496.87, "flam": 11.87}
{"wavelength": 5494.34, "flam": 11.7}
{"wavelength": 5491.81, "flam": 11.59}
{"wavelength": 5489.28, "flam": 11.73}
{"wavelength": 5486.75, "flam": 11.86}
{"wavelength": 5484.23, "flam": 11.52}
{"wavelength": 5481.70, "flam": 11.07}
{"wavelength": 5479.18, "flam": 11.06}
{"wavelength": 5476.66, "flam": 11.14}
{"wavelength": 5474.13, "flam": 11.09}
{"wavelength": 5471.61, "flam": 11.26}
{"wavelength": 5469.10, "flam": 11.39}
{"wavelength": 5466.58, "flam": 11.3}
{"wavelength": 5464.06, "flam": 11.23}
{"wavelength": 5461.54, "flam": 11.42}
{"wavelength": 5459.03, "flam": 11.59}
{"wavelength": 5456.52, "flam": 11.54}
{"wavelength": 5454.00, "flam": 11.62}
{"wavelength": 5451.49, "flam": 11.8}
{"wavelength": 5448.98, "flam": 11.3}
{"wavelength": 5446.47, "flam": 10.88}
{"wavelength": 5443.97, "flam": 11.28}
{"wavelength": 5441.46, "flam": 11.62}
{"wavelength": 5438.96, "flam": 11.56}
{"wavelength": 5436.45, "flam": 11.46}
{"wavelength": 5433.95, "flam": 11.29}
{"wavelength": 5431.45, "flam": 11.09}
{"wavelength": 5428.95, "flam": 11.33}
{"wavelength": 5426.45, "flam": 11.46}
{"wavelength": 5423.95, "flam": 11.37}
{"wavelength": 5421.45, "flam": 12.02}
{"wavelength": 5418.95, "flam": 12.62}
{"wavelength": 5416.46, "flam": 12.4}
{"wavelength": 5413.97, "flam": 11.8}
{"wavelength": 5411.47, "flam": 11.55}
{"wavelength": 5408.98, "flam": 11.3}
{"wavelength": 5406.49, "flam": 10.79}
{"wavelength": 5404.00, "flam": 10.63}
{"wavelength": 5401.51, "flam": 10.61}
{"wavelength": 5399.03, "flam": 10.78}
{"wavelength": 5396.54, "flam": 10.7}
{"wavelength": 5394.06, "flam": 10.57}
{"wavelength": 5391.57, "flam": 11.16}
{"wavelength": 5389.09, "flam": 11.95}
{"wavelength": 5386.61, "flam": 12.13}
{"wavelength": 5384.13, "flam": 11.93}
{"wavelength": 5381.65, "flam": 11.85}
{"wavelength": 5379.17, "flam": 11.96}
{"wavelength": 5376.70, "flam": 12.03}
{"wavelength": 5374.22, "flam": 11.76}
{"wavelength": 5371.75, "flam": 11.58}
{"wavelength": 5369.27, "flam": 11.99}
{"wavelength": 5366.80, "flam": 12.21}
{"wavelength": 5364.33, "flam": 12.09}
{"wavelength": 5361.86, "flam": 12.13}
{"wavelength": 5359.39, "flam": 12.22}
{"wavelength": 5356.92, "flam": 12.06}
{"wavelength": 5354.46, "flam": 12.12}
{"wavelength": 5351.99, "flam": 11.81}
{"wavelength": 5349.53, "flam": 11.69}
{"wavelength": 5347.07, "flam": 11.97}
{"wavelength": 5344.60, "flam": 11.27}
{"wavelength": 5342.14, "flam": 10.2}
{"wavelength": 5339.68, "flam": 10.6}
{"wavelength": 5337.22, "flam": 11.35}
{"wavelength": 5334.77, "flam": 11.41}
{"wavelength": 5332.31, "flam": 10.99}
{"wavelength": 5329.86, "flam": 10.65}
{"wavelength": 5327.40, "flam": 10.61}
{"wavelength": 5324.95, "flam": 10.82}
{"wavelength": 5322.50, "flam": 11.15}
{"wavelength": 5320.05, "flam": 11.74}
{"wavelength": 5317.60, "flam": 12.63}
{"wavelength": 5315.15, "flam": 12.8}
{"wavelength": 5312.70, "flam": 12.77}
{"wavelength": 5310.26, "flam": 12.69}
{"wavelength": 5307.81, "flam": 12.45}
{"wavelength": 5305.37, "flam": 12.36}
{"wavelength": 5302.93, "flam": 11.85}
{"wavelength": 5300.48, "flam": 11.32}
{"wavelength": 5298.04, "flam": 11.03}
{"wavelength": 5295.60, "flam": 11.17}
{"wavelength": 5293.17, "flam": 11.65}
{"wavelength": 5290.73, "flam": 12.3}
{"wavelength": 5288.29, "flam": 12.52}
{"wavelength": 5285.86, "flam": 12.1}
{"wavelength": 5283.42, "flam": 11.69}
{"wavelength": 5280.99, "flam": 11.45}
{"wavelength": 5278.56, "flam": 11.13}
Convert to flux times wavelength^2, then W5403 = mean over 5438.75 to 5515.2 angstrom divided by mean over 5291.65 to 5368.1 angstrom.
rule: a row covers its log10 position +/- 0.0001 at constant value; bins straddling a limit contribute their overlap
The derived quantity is 1.0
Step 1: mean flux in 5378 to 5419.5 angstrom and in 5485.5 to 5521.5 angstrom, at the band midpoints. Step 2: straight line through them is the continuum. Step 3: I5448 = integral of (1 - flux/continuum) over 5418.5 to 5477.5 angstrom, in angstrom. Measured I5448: 0.1 angstrom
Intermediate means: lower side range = 11.4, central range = 11.4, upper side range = 11.5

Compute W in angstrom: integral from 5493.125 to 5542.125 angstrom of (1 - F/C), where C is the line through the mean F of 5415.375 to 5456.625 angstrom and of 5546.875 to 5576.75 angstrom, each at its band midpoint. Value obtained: 0.7 angstrom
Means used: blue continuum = 11.6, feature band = 11.5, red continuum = 11.7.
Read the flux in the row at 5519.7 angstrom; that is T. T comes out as 11.27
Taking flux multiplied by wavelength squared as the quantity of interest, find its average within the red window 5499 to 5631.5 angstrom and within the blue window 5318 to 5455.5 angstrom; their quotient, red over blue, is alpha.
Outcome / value 1.1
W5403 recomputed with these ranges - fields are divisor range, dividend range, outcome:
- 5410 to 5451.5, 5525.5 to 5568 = 1.08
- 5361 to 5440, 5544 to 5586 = 1.08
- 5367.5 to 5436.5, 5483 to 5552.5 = 1.06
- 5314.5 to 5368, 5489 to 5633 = 1.08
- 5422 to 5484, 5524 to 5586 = 1.07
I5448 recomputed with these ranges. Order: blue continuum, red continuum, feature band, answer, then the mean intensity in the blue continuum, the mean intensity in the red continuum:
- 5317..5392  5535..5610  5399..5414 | 0.8 angstrom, 11.6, 11.7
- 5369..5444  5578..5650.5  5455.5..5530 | 0.5 angstrom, 11.5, 11.5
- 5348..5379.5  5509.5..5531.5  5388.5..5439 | 2.0 angstrom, 12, 11.5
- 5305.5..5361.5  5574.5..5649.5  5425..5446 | 0.4 angstrom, 11.7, 11.5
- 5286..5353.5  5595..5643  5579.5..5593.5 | 0.2 angstrom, 11.6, 11.5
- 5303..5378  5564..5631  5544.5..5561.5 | -0.9 angstrom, 11.7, 11.4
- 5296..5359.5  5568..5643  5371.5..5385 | -0.3 angstrom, 11.6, 11.4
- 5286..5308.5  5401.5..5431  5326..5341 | 1.0 angstrom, 11.8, 11.5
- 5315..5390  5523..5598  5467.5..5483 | 0.6 angstrom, 11.7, 11.7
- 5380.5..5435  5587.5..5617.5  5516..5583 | -1.5 angstrom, 11.4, 11.5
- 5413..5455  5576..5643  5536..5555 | -1.1 angstrom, 11.6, 11.4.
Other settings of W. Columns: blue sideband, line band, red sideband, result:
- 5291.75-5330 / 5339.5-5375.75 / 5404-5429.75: -0.16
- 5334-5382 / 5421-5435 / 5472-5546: 0.28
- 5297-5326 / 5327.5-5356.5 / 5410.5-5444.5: 1.50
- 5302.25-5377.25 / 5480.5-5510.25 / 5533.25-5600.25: 0.56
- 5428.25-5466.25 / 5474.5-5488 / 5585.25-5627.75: 0.10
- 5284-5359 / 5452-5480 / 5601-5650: 0.62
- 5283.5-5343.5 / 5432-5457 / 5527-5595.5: 0.51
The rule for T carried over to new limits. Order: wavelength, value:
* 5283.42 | 11.69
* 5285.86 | 12.1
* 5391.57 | 11.16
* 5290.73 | 12.3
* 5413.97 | 11.8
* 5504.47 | 11.18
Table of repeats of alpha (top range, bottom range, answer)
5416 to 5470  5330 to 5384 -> 1.02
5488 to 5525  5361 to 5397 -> 1.02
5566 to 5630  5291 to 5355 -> 1.09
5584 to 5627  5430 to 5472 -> 1.06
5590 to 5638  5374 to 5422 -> 1.07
